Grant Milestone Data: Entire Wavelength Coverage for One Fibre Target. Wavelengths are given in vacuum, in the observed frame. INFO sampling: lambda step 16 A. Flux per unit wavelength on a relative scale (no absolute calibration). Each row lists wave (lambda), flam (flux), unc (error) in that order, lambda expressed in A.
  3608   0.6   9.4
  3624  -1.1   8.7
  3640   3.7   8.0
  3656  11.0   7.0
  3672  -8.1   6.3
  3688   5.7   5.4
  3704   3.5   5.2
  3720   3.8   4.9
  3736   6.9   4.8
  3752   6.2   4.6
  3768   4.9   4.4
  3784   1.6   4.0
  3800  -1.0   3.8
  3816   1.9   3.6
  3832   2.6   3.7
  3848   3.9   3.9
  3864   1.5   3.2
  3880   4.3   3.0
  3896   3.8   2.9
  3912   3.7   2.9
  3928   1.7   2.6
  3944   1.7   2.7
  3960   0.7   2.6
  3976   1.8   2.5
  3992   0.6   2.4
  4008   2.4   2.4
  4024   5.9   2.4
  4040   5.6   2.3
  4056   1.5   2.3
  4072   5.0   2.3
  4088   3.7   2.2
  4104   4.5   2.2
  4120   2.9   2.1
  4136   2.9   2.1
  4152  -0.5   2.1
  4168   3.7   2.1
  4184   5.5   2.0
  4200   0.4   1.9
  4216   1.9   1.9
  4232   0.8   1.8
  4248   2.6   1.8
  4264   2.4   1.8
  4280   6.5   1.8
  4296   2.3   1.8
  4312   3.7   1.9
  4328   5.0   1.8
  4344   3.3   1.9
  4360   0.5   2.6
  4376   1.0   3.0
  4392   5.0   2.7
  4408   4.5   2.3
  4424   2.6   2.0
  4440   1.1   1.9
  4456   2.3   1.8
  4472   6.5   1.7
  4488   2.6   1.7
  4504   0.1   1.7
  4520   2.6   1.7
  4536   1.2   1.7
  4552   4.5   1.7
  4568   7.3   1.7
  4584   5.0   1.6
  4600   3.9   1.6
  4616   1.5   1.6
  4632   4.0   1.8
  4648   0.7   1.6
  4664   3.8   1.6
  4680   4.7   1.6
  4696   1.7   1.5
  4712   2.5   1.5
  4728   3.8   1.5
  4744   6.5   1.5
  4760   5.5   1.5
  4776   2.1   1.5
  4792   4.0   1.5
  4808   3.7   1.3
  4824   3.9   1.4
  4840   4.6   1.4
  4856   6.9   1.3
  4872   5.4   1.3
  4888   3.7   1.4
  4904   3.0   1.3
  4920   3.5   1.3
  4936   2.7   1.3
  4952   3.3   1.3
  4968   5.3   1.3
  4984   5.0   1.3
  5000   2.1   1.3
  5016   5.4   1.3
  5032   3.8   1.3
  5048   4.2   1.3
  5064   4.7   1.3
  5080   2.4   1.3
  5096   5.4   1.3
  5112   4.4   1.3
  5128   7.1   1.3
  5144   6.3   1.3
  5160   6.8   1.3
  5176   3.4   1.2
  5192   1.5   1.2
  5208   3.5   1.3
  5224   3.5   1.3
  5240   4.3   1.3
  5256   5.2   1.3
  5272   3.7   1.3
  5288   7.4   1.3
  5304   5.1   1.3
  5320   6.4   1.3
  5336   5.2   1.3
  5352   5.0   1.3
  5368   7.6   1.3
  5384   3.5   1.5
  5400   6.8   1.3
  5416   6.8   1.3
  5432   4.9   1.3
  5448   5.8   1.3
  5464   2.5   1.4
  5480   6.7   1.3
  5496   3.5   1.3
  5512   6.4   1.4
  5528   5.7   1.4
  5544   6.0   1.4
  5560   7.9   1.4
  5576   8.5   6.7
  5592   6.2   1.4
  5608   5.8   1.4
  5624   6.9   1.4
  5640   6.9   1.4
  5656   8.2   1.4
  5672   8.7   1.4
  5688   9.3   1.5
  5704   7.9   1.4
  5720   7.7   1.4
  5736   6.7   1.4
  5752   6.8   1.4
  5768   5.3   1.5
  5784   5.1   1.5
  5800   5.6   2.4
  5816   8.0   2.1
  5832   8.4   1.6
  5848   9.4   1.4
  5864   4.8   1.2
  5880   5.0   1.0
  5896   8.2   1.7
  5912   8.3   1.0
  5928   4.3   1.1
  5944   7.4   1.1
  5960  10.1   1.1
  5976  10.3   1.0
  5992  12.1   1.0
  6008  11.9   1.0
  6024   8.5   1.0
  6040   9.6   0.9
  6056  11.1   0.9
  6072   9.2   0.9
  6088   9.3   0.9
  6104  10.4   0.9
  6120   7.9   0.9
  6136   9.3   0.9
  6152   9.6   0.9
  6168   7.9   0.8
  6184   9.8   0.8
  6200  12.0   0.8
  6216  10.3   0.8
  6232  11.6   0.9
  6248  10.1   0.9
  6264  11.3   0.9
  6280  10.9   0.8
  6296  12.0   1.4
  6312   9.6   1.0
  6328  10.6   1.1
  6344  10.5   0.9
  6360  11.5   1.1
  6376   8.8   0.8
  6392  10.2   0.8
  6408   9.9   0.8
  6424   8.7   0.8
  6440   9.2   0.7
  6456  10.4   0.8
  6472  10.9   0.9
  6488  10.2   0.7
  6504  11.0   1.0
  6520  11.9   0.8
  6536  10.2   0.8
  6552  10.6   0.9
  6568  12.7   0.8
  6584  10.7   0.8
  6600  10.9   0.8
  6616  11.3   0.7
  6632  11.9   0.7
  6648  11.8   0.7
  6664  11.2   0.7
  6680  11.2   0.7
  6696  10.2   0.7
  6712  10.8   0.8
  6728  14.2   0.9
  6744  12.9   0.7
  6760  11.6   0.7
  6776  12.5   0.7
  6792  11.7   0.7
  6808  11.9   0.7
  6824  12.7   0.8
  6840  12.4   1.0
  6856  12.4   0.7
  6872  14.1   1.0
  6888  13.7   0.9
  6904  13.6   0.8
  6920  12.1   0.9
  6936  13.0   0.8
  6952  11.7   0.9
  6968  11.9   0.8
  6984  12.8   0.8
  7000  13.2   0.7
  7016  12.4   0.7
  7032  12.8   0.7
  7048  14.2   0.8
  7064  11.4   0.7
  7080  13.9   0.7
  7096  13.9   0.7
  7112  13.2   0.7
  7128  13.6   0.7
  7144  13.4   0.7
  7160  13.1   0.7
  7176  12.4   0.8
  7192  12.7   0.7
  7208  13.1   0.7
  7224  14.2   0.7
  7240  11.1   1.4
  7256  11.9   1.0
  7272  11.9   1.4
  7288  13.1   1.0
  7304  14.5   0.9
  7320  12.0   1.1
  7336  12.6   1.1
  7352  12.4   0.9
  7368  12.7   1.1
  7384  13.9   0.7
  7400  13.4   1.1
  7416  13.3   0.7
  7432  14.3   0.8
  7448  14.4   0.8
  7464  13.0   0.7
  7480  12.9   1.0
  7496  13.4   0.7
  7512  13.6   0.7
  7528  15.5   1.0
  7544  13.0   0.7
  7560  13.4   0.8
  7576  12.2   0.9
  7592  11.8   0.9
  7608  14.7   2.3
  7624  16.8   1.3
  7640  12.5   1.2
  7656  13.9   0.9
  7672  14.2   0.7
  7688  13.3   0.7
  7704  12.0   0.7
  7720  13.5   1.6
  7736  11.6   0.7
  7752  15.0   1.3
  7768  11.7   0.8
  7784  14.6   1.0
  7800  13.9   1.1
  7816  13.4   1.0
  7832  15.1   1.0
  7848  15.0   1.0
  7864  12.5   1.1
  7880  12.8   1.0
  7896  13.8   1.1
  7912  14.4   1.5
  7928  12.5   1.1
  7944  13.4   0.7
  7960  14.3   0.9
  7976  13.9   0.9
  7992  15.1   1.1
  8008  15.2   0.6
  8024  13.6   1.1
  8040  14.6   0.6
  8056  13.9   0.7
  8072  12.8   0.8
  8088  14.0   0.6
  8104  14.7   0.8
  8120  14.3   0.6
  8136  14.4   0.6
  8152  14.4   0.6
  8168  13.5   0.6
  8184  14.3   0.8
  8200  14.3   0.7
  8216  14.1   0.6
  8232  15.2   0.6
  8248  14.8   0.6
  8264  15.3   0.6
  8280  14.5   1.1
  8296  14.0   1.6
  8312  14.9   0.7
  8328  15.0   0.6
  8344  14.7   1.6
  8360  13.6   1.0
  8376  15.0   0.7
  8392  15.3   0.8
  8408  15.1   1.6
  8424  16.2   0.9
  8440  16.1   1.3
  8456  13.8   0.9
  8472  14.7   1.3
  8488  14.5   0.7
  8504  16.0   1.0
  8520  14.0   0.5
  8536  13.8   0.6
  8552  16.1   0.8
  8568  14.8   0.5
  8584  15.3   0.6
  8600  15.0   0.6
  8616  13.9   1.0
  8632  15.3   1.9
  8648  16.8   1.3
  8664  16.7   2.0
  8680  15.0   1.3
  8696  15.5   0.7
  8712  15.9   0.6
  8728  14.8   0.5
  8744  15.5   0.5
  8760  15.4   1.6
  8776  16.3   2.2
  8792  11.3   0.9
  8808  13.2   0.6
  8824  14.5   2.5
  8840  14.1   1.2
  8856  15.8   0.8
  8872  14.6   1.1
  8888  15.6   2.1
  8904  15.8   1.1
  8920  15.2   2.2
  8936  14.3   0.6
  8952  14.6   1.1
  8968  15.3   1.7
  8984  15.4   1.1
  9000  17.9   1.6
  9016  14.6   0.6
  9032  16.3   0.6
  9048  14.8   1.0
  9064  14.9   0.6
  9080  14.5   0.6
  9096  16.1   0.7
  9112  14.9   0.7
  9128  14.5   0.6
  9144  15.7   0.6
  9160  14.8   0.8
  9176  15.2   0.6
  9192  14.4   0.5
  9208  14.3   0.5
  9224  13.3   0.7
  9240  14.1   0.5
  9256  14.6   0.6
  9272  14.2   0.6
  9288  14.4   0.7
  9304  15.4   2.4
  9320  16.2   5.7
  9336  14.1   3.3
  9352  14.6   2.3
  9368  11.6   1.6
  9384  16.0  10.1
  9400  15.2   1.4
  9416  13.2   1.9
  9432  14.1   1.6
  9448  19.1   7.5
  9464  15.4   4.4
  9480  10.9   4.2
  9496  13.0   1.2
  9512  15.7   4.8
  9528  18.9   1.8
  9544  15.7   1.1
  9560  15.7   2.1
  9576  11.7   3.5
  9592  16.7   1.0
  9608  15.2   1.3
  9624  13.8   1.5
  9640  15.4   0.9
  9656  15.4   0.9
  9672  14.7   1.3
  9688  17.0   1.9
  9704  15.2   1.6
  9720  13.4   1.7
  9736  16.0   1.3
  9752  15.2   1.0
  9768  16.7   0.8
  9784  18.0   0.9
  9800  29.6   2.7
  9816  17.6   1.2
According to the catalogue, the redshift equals 0.49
